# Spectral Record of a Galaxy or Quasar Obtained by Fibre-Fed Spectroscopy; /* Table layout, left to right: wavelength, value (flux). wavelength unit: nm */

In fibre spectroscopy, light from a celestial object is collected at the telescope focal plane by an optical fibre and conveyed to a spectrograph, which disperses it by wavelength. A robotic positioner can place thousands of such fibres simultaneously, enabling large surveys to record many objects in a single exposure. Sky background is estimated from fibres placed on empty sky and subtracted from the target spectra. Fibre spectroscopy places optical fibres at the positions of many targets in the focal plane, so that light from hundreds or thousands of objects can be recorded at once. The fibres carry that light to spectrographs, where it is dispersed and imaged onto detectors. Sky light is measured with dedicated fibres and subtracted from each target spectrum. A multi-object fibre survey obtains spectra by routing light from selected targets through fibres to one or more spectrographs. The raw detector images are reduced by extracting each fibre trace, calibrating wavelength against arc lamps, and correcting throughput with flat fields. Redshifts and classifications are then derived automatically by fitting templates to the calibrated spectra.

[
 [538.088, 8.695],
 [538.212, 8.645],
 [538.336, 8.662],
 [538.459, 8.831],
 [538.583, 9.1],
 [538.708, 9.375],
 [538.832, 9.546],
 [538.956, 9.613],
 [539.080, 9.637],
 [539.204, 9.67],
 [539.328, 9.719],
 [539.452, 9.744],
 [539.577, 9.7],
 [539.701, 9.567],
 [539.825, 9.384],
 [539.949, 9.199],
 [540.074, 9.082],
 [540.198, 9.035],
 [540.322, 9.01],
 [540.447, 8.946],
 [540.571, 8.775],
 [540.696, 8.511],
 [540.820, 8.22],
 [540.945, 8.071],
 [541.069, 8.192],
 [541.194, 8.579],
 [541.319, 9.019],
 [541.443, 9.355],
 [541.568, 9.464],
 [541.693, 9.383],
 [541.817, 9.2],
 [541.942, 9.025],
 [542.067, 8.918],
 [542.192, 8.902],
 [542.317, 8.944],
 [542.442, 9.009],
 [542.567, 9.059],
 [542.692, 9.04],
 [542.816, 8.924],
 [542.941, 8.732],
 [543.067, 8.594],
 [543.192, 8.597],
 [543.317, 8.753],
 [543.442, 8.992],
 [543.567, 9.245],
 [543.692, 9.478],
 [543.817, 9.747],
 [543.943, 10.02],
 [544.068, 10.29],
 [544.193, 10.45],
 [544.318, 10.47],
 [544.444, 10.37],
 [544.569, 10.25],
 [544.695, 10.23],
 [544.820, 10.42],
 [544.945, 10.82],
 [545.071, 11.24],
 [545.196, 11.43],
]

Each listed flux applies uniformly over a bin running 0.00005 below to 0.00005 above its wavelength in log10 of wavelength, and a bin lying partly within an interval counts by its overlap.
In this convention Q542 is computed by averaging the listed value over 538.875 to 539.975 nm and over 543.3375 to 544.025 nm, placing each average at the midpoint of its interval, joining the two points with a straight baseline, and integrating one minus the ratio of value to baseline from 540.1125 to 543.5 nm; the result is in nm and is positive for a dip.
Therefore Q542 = 0.24 nm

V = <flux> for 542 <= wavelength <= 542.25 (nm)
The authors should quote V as 8.9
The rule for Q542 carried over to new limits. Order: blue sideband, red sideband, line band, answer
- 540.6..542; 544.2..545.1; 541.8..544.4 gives 0.124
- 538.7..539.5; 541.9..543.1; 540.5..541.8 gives 0.060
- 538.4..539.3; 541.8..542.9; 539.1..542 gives 0.037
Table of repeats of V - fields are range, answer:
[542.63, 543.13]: 8.82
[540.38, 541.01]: 8.51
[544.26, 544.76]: 10.3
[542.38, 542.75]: 9.03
